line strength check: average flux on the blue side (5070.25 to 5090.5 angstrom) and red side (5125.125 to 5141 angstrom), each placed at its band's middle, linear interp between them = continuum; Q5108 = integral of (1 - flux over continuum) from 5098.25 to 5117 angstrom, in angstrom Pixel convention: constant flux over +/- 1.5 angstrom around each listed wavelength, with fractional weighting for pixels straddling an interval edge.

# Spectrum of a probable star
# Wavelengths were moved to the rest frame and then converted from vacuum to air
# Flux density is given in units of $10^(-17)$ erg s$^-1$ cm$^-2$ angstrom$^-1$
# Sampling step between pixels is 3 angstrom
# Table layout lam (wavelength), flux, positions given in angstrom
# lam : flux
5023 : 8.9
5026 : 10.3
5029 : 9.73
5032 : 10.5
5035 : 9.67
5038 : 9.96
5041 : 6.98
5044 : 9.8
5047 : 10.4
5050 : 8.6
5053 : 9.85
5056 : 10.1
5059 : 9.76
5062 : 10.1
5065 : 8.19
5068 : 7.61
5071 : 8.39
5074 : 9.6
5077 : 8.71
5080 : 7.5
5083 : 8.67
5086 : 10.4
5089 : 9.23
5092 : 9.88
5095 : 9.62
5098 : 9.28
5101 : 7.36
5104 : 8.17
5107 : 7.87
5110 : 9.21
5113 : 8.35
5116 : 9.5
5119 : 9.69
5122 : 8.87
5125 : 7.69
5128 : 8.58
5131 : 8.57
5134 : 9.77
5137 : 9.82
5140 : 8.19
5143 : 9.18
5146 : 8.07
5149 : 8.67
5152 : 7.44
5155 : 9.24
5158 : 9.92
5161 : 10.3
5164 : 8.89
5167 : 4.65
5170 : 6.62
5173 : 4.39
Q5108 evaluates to 1.0 angstrom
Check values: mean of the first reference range 8.95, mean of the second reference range 8.9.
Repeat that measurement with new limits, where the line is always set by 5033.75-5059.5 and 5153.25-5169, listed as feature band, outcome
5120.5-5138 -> -0.17 angstrom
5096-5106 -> 0.76 angstrom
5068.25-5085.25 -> 1.14 angstrom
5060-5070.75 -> 0.74 angstrom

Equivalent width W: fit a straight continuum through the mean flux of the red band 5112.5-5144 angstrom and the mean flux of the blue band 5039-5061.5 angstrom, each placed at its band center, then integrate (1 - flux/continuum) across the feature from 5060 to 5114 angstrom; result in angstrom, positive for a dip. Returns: 2.3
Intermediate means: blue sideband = 9.4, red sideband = 8.94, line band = 8.8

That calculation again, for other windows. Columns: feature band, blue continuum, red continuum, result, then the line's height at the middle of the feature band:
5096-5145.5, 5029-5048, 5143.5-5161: 1.53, 9.03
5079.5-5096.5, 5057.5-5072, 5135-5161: -0.90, 8.85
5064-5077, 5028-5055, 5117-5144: 1.16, 9.32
